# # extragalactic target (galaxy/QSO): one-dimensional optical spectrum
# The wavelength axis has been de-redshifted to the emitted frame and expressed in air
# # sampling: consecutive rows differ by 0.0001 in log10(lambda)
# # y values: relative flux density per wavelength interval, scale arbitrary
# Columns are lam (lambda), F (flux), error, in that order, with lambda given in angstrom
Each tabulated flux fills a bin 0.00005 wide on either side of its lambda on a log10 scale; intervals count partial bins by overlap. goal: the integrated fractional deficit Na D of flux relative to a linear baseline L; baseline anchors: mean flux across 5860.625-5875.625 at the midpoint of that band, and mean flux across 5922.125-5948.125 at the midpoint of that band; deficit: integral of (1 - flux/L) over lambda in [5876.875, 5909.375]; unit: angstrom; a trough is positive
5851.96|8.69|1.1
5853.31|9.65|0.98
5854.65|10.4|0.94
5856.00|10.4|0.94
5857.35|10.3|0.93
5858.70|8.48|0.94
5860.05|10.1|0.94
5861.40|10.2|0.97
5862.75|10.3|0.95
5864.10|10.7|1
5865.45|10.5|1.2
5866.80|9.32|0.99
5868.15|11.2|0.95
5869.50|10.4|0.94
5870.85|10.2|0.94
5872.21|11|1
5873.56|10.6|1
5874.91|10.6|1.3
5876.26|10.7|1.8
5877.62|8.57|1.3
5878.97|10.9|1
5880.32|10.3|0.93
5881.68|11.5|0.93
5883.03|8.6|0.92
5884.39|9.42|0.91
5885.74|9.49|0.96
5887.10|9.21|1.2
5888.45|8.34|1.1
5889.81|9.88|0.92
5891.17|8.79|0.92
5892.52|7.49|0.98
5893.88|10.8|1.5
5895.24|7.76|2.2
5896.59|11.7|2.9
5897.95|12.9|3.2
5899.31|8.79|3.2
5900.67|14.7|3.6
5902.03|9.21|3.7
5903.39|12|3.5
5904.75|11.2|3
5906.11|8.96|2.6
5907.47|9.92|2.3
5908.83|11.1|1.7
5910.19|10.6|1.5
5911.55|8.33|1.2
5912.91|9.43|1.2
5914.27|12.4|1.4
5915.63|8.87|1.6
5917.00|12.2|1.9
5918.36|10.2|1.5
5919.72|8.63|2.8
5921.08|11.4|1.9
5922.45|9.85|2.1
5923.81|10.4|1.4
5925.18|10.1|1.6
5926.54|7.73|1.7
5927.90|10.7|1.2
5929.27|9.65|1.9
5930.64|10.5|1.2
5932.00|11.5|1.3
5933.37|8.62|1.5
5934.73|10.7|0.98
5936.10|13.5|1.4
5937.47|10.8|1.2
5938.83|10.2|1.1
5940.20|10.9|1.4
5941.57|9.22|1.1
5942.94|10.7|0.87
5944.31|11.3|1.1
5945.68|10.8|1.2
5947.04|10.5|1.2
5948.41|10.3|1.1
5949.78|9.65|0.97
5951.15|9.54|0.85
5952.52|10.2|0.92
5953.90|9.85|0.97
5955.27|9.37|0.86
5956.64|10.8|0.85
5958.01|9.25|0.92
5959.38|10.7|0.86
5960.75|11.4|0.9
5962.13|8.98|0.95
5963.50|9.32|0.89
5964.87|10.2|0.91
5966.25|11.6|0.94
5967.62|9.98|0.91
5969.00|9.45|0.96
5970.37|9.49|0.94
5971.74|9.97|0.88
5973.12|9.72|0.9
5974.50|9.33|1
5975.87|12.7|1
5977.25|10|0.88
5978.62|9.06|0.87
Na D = 1.2 angstrom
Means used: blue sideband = 10.5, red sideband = 10.4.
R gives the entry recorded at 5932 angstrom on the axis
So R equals 11.5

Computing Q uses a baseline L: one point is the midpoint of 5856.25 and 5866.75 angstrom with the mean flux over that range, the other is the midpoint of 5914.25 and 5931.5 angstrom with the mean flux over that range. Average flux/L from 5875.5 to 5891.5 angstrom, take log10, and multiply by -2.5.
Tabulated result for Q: 0.05 mag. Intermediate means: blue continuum 10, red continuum 10.1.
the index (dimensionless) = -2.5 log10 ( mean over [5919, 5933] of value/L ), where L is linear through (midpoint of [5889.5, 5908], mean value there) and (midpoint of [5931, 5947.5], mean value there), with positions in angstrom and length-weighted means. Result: 0.06 mag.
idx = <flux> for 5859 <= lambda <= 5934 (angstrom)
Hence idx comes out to 10.1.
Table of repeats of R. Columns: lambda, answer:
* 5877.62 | 8.57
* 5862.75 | 10.3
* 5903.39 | 12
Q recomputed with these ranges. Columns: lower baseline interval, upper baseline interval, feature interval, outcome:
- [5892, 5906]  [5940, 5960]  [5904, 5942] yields 0.014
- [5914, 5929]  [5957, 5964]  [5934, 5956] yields -0.044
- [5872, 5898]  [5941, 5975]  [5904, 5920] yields -0.030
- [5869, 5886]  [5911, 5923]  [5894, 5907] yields -0.063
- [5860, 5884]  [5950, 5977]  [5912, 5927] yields 0.008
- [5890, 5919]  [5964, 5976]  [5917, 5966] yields -0.002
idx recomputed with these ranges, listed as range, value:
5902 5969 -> 10.3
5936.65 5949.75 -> 10.5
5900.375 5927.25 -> 10.3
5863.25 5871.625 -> 10.4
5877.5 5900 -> 9.7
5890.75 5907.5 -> 10.4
